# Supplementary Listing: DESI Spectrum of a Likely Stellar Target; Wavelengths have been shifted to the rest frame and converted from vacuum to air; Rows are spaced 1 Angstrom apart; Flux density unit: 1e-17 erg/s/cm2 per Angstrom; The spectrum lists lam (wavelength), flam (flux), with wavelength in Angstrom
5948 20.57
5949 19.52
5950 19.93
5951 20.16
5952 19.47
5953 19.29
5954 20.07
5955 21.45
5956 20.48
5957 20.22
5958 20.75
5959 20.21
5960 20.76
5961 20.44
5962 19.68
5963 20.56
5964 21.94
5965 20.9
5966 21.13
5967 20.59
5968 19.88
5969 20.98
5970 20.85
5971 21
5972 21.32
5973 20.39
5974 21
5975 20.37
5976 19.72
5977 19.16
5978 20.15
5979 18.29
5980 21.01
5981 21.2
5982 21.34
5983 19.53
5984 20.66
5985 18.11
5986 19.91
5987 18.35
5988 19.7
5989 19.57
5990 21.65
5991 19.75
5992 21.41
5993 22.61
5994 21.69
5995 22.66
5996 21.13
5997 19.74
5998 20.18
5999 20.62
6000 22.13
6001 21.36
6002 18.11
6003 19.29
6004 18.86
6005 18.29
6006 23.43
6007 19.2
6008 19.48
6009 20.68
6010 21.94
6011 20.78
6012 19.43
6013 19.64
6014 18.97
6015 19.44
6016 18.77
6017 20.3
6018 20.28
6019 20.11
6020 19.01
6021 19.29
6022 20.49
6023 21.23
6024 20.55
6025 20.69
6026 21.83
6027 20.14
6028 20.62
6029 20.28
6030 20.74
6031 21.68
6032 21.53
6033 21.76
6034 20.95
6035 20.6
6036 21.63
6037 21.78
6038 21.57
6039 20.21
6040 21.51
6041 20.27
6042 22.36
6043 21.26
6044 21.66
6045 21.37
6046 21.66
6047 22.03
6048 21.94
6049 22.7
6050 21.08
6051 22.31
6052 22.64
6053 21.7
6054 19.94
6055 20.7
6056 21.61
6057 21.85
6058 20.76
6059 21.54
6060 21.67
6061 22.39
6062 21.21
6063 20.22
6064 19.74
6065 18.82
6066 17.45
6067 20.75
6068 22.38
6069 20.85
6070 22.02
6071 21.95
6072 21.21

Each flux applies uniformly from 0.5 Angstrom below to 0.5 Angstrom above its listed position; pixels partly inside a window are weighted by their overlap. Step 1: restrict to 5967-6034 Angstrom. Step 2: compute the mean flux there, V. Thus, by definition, 20.4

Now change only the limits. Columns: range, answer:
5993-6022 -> 20.2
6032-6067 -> 21.2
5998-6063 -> 20.8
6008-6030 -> 20.2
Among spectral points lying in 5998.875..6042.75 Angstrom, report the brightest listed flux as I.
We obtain 23.43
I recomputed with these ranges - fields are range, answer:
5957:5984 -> 21.94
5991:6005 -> 22.66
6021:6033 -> 21.83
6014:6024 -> 21.23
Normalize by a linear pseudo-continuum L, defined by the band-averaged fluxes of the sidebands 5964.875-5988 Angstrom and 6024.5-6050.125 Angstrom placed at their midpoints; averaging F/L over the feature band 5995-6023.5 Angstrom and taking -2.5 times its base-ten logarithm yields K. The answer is 0.04 mag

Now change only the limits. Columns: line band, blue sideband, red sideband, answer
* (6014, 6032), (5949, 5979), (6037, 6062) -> 0.05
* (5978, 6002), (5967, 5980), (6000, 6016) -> -0.02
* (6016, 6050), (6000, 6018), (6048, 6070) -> -0.03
